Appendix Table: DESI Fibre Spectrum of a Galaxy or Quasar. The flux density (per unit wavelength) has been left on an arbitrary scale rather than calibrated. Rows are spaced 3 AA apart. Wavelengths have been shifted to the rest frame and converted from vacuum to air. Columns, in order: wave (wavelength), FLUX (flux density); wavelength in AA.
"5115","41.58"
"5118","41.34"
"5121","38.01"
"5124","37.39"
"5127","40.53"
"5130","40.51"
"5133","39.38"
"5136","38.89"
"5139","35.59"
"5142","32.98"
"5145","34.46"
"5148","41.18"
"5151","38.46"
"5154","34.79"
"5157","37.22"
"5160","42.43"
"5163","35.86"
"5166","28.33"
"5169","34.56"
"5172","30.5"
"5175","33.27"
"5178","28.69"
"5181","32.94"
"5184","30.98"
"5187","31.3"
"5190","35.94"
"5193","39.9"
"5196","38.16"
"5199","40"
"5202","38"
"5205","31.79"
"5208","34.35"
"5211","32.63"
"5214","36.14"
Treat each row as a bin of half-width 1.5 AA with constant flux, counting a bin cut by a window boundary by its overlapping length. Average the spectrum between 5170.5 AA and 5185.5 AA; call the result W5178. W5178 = 31.3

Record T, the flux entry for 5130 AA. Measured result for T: 40.51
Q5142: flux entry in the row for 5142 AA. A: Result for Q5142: 32.98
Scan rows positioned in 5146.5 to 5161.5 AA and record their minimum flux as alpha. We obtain 34.79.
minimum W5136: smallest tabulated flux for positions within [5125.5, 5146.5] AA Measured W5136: 32.98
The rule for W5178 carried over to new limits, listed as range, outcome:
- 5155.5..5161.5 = 39.8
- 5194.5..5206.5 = 37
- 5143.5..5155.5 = 37.2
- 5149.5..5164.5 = 37.8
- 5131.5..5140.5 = 38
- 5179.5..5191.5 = 32.8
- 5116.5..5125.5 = 38.9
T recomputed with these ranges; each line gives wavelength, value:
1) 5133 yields 39.38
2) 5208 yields 34.35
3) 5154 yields 34.79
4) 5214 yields 36.14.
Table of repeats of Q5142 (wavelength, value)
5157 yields 37.22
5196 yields 38.16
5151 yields 38.46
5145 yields 34.46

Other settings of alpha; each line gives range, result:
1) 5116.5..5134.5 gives 37.39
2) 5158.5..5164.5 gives 35.86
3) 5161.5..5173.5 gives 28.33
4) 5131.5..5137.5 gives 38.89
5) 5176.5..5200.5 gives 28.69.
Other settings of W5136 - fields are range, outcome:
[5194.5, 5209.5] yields 31.79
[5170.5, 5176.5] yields 30.5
